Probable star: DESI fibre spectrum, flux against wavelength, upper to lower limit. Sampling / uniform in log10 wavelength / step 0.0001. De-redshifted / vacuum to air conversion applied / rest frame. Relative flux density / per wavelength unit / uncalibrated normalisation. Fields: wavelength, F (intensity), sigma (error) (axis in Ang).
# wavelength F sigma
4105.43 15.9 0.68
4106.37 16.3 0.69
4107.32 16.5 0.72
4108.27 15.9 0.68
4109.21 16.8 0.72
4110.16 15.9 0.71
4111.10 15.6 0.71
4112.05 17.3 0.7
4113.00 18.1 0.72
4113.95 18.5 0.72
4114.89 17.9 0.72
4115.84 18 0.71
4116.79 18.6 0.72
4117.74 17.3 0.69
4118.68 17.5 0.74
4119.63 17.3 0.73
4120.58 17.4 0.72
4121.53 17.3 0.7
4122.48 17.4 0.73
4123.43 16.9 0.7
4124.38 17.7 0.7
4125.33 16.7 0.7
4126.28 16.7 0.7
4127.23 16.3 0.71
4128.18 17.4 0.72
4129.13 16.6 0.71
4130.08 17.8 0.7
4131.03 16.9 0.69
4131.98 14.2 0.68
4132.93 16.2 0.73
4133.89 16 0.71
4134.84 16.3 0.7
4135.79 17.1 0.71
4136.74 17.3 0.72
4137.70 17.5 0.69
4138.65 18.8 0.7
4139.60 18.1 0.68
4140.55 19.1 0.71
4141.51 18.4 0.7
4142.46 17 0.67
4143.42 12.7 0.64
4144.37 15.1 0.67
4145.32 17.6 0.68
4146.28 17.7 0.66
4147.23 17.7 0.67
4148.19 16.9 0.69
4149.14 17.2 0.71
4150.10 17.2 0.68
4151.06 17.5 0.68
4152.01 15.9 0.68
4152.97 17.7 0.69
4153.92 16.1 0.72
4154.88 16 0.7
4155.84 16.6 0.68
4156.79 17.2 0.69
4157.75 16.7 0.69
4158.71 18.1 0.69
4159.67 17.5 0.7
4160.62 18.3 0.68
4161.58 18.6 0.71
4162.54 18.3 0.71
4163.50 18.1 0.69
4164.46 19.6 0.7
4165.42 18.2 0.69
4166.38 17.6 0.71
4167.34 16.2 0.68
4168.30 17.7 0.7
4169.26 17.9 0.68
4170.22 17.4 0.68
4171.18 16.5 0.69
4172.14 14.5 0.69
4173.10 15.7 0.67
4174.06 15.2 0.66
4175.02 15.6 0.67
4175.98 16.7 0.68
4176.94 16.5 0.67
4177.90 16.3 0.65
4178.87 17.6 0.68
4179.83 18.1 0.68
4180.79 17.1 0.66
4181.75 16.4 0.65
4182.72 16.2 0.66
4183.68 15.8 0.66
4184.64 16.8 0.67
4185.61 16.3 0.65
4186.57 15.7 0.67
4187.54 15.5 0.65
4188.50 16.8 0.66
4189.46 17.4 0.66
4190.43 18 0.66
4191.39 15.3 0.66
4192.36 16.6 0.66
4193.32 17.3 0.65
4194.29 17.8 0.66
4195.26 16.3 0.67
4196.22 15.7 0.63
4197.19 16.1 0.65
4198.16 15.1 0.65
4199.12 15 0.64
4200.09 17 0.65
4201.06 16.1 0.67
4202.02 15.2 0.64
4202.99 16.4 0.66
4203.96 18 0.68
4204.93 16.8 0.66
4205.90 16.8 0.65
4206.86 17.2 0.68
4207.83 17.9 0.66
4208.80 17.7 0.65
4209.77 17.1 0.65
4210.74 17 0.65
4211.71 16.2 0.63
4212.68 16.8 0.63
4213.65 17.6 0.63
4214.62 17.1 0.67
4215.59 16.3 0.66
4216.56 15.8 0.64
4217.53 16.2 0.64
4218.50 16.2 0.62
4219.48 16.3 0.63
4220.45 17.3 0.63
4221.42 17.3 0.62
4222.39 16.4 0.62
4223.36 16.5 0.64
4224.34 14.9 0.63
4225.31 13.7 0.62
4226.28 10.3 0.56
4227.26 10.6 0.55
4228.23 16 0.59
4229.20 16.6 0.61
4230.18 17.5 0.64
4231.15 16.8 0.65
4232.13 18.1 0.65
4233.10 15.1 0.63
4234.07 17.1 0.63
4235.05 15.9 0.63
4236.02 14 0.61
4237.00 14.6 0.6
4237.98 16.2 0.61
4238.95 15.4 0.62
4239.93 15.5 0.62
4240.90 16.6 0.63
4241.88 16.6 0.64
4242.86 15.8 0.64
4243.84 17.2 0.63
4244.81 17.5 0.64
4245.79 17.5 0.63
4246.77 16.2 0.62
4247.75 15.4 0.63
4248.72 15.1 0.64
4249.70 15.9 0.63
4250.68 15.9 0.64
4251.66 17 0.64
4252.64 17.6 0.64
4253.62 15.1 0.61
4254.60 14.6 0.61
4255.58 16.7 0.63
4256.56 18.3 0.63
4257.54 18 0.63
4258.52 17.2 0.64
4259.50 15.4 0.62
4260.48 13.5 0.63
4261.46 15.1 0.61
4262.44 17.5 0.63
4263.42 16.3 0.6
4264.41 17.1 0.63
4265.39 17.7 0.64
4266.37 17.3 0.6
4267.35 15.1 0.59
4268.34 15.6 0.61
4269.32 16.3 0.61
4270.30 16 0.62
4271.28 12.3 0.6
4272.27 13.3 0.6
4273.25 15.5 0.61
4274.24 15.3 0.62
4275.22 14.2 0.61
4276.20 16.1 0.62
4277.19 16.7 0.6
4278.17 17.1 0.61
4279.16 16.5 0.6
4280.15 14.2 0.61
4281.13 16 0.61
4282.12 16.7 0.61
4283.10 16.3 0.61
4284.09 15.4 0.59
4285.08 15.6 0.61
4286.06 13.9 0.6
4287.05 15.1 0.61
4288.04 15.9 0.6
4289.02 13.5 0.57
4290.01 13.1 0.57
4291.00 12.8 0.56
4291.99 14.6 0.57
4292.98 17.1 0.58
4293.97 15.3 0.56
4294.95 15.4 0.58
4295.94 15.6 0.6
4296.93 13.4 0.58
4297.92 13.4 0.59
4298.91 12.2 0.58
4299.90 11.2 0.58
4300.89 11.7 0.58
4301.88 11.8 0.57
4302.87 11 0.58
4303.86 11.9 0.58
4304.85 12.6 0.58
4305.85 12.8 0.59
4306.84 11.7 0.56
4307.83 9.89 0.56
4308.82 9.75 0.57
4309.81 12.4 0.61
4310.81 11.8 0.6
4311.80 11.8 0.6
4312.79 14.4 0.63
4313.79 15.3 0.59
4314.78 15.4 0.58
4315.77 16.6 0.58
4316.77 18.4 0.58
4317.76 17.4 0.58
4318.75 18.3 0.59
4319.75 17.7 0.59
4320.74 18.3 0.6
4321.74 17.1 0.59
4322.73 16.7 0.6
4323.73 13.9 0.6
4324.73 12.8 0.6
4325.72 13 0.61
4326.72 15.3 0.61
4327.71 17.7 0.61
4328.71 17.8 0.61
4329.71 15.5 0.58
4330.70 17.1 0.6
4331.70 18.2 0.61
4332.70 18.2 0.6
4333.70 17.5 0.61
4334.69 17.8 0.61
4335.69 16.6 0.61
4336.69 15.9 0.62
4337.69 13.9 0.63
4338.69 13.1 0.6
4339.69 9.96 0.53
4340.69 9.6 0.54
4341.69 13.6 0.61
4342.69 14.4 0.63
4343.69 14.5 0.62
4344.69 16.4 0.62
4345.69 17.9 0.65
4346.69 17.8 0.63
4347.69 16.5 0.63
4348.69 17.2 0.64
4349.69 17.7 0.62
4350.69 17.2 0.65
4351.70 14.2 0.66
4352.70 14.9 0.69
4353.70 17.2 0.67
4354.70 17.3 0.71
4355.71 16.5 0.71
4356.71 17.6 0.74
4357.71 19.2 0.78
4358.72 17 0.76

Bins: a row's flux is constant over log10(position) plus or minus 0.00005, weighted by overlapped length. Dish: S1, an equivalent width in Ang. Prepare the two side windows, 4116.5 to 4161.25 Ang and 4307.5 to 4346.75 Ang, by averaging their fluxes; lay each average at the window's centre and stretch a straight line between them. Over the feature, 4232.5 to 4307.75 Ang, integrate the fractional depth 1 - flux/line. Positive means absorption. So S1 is 2.8 Ang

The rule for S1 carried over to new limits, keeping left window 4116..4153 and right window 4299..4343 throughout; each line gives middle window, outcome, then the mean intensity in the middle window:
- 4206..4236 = -0.6 Ang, 16.2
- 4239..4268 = -1.8 Ang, 16.3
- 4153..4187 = -0.8 Ang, 17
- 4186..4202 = -0.1 Ang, 16.3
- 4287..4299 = 0.3 Ang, 14.5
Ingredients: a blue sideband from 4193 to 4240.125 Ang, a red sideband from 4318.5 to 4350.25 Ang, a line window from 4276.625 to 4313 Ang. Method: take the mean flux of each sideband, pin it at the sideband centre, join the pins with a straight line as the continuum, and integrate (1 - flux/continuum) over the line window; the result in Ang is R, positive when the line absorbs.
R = 4.9 Ang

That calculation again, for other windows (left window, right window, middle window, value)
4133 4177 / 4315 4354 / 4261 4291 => 1.53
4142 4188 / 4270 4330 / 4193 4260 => -1.78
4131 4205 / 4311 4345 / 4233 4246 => 0.14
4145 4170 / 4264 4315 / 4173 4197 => 0.39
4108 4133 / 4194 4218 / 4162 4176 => -0.19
